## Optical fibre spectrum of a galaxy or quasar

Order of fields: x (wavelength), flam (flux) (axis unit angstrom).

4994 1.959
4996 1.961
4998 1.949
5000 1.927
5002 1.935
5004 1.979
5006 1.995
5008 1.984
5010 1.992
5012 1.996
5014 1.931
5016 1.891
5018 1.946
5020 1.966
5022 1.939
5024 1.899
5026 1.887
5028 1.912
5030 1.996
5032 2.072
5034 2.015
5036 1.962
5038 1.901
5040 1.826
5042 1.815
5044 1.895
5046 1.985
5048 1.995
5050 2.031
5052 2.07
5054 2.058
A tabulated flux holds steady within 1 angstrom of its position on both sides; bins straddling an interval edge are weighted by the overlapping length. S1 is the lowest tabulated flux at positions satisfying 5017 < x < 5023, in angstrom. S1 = 1.939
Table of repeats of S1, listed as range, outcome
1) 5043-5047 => 1.895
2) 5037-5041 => 1.826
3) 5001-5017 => 1.891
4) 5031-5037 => 1.962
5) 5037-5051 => 1.815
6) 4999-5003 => 1.927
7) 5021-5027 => 1.887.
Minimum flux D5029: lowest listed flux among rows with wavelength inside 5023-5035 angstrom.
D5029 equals 1.887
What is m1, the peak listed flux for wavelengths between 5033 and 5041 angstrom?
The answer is 2.015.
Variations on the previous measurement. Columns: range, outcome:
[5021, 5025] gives 1.939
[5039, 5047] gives 1.985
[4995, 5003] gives 1.961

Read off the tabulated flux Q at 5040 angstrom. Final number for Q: 1.826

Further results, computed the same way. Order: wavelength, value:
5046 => 1.985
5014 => 1.931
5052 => 2.07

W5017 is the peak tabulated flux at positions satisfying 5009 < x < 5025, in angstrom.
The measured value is 1.996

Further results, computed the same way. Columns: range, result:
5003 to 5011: 1.995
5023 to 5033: 2.072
